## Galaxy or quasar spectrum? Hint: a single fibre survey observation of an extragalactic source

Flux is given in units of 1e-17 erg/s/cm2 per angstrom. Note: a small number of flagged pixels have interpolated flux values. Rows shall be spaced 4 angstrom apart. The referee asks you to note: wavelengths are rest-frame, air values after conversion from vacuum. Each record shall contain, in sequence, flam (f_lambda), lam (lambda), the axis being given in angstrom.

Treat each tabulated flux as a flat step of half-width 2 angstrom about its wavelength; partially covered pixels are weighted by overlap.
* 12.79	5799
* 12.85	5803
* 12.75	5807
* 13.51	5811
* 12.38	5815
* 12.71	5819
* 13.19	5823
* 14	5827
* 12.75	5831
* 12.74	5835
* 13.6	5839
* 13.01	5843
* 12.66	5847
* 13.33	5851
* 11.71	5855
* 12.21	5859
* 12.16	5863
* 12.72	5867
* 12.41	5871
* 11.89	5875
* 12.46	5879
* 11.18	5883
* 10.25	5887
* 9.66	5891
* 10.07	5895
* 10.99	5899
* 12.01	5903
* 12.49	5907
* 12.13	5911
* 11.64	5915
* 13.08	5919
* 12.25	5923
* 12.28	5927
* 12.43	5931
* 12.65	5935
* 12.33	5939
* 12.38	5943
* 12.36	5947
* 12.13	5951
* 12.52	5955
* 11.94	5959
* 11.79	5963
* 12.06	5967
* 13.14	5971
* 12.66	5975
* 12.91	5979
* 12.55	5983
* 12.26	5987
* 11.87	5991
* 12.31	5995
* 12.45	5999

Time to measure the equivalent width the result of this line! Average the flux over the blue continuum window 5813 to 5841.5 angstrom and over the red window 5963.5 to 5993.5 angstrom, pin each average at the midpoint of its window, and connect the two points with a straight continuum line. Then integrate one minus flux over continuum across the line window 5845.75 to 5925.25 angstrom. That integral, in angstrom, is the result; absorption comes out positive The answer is 6.0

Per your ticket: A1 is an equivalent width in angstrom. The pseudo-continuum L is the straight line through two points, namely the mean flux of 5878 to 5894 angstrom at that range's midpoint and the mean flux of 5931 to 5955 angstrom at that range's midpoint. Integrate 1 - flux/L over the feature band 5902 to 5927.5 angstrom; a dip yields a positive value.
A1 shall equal -1.6 angstrom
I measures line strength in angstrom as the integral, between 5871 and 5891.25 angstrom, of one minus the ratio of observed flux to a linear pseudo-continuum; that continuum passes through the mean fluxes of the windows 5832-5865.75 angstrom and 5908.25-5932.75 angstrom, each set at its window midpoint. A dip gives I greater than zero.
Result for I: 1.9 angstrom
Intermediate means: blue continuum 12.7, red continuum 12.3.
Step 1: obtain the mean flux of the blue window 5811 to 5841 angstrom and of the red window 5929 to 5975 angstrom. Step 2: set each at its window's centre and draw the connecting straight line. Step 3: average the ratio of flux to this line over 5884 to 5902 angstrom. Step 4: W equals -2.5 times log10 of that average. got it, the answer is 0.22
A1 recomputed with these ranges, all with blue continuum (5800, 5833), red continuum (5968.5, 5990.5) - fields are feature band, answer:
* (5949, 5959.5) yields 0.38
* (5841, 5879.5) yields 1.35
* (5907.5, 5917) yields 0.60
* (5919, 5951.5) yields 0.84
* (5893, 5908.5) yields 1.77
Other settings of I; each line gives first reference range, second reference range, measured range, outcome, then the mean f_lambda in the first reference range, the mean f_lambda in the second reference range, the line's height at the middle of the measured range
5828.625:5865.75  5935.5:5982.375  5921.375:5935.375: 0.1 angstrom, 12.7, 12.4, 12.5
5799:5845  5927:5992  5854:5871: 0.8 angstrom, 13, 12.4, 12.8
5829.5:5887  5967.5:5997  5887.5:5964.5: 3.3 angstrom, 12.4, 12.5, 12.5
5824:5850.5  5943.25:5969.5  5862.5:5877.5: 0.7 angstrom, 13.1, 12.2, 12.9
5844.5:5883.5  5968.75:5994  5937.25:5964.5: 0.6 angstrom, 12.3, 12.5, 12.5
